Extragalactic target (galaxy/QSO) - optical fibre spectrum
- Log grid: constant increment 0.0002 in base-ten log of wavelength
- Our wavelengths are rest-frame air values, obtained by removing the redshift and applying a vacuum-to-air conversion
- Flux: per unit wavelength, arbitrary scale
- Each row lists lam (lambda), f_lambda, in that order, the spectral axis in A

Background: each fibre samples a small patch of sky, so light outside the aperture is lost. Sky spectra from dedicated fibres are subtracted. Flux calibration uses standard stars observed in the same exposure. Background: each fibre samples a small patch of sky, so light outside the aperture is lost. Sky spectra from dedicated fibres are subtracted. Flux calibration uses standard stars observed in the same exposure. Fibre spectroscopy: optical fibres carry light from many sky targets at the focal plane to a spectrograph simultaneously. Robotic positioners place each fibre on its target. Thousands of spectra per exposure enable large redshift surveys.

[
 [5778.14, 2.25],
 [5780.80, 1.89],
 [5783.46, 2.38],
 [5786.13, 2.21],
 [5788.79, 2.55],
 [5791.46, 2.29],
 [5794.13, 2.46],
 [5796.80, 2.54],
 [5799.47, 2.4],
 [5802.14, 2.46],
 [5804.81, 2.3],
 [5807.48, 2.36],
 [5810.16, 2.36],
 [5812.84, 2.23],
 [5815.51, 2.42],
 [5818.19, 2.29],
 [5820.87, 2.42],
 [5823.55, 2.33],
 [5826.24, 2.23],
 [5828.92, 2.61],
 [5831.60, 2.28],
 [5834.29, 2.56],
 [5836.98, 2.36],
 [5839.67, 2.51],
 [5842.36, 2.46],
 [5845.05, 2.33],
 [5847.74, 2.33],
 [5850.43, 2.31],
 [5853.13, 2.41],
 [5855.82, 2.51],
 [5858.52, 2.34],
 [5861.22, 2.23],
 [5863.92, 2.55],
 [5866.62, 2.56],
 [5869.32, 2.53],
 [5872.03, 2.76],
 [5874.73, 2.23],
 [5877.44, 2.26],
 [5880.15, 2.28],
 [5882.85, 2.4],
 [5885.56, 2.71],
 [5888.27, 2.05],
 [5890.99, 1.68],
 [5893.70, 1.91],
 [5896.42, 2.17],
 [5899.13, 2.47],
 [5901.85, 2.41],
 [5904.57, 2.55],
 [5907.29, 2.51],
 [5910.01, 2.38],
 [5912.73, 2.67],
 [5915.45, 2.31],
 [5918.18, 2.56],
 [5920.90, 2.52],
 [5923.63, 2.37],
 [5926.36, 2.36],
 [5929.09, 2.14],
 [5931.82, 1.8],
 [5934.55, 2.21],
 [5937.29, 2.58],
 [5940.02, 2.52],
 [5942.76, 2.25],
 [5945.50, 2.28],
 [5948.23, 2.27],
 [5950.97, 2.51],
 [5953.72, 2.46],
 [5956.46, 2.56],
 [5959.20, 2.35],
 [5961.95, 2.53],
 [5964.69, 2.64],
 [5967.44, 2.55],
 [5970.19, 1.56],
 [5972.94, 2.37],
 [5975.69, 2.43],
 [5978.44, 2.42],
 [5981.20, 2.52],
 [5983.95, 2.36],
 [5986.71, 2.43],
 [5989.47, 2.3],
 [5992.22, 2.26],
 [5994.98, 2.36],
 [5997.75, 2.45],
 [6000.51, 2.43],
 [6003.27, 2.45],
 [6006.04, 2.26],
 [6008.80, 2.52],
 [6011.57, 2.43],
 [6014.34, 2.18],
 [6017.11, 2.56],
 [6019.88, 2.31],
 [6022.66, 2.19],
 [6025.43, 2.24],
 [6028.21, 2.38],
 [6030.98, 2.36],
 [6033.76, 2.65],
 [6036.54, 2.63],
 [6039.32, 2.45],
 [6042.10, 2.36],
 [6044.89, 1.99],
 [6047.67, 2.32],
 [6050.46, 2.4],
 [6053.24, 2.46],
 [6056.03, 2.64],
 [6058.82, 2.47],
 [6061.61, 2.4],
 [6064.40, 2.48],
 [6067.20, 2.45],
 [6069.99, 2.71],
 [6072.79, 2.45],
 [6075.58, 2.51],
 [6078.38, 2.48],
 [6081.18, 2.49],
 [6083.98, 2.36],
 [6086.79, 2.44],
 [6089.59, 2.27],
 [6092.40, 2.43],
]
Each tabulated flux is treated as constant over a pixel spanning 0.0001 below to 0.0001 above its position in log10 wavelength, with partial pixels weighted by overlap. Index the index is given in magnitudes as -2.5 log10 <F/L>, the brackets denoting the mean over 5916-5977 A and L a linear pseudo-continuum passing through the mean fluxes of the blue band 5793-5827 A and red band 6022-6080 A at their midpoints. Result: 0.02 mag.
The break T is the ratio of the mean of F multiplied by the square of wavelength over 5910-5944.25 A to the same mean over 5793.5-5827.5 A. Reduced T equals 1.0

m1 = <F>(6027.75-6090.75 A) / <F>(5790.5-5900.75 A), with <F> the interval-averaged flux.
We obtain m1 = 1.03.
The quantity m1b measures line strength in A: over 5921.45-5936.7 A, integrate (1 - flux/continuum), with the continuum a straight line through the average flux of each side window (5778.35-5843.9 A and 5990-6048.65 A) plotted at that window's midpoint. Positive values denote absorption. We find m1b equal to 1.0 A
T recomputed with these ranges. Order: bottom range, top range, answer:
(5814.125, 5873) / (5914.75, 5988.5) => 1.01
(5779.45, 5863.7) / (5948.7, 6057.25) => 1.07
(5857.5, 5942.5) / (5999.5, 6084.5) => 1.08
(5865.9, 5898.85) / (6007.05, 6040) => 1.10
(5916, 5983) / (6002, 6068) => 1.04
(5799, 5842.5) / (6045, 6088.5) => 1.12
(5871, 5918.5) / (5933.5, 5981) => 1.04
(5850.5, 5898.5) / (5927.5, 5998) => 1.04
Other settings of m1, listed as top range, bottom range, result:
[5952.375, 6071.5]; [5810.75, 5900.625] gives 1.02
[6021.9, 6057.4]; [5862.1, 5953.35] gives 1.02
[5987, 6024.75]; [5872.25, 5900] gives 1.06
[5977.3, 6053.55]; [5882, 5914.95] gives 1.02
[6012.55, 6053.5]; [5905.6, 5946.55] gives 1.00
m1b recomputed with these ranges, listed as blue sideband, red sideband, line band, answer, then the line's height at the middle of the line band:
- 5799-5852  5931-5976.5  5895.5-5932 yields -0.5 A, 2.36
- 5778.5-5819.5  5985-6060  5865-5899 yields 0.8 A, 2.36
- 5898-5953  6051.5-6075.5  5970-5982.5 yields 0.5 A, 2.43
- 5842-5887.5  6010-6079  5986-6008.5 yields 0.4 A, 2.42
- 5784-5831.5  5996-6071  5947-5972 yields 0.2 A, 2.4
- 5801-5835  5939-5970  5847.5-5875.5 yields -0.7 A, 2.38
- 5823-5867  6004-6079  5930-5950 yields 1.1 A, 2.41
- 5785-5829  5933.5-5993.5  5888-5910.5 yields 1.3 A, 2.38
